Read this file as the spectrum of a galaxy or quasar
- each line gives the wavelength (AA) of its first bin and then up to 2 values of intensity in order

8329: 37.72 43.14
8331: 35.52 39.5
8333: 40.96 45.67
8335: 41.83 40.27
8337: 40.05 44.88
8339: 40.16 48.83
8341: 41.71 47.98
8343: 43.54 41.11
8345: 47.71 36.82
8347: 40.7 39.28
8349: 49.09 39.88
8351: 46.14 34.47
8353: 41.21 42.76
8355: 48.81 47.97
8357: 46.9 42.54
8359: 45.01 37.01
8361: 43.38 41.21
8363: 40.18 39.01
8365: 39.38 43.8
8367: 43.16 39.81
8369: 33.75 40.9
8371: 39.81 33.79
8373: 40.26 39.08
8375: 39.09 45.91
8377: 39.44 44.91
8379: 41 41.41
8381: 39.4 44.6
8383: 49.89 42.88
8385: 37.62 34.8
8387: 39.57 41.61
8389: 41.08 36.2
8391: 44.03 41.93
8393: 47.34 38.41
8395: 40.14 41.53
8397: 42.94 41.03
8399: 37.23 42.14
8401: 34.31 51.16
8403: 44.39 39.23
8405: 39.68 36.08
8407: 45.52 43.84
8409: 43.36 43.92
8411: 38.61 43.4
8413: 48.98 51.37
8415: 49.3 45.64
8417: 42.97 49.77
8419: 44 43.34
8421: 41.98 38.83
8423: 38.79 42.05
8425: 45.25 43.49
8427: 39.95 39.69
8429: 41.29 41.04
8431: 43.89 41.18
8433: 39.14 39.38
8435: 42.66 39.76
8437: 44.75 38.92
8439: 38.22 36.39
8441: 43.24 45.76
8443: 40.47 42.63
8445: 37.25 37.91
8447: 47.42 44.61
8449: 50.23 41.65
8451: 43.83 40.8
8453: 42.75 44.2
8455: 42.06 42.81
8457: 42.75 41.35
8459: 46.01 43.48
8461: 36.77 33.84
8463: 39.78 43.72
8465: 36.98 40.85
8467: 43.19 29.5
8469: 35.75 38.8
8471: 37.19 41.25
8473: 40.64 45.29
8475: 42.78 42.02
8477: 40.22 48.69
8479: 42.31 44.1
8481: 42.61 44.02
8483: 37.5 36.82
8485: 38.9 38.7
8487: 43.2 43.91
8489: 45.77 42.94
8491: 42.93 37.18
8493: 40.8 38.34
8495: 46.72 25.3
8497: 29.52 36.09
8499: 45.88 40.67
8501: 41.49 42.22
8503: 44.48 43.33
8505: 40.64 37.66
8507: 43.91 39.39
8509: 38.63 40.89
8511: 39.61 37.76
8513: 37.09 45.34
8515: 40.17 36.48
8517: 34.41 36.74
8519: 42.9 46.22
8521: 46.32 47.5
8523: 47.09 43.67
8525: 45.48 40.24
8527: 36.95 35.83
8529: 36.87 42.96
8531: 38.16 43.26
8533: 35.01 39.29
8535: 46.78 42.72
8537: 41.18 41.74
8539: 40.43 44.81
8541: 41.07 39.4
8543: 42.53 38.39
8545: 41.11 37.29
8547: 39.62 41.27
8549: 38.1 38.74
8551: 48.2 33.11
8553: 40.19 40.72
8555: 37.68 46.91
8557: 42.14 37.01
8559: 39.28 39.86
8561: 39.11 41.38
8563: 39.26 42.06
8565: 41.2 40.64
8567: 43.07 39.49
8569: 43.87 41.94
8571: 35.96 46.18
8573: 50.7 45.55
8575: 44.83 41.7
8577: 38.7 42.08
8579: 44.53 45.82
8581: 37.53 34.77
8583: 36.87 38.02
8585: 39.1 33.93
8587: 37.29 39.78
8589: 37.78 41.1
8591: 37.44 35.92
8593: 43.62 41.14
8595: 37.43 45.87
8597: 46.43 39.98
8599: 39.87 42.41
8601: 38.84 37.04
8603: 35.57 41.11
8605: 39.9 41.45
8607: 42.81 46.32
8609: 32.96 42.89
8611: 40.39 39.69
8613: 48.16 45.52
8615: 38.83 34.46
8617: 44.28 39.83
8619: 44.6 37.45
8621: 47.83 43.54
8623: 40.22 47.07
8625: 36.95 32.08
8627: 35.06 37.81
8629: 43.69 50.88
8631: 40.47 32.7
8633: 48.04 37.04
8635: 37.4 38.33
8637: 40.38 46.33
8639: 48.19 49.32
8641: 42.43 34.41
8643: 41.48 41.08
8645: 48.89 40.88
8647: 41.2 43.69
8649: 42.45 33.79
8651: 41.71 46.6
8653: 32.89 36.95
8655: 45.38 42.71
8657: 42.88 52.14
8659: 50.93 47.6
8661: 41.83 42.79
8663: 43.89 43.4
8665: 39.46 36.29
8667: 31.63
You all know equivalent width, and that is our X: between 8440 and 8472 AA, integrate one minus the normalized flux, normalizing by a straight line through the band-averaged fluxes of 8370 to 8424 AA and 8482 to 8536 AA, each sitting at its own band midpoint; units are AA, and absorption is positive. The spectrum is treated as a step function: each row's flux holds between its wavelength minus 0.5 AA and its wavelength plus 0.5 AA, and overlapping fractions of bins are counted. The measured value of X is 0.1 AA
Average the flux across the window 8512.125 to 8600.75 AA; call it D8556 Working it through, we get 40.8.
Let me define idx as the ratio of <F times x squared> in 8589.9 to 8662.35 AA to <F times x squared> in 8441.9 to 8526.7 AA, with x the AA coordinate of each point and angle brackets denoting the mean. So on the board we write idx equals 1.04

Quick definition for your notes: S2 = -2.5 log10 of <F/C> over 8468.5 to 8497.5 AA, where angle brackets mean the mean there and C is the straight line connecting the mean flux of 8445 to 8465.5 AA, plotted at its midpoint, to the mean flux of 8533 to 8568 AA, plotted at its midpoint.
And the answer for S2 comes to 0.03 mag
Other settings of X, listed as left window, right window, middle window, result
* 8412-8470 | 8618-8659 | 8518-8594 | 1.74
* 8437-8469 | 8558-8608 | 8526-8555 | 0.48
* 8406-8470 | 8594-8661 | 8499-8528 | 0.38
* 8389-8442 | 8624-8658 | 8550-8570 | 0.40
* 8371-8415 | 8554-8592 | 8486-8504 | 0.28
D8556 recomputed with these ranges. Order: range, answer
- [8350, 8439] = 41.9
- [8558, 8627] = 40.7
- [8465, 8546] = 40.7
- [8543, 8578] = 41.1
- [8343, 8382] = 41.5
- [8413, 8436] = 43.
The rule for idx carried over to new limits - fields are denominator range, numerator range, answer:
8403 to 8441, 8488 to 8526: 0.99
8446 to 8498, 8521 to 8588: 1.02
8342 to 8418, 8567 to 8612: 1.02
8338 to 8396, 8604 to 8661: 1.07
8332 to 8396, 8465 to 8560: 1.01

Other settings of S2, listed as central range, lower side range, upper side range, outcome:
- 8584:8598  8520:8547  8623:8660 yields 0.05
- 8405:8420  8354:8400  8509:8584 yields -0.08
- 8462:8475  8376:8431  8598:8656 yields 0.07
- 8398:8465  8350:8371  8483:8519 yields -0.04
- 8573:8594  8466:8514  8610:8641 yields 0.03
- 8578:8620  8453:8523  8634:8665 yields 0.05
